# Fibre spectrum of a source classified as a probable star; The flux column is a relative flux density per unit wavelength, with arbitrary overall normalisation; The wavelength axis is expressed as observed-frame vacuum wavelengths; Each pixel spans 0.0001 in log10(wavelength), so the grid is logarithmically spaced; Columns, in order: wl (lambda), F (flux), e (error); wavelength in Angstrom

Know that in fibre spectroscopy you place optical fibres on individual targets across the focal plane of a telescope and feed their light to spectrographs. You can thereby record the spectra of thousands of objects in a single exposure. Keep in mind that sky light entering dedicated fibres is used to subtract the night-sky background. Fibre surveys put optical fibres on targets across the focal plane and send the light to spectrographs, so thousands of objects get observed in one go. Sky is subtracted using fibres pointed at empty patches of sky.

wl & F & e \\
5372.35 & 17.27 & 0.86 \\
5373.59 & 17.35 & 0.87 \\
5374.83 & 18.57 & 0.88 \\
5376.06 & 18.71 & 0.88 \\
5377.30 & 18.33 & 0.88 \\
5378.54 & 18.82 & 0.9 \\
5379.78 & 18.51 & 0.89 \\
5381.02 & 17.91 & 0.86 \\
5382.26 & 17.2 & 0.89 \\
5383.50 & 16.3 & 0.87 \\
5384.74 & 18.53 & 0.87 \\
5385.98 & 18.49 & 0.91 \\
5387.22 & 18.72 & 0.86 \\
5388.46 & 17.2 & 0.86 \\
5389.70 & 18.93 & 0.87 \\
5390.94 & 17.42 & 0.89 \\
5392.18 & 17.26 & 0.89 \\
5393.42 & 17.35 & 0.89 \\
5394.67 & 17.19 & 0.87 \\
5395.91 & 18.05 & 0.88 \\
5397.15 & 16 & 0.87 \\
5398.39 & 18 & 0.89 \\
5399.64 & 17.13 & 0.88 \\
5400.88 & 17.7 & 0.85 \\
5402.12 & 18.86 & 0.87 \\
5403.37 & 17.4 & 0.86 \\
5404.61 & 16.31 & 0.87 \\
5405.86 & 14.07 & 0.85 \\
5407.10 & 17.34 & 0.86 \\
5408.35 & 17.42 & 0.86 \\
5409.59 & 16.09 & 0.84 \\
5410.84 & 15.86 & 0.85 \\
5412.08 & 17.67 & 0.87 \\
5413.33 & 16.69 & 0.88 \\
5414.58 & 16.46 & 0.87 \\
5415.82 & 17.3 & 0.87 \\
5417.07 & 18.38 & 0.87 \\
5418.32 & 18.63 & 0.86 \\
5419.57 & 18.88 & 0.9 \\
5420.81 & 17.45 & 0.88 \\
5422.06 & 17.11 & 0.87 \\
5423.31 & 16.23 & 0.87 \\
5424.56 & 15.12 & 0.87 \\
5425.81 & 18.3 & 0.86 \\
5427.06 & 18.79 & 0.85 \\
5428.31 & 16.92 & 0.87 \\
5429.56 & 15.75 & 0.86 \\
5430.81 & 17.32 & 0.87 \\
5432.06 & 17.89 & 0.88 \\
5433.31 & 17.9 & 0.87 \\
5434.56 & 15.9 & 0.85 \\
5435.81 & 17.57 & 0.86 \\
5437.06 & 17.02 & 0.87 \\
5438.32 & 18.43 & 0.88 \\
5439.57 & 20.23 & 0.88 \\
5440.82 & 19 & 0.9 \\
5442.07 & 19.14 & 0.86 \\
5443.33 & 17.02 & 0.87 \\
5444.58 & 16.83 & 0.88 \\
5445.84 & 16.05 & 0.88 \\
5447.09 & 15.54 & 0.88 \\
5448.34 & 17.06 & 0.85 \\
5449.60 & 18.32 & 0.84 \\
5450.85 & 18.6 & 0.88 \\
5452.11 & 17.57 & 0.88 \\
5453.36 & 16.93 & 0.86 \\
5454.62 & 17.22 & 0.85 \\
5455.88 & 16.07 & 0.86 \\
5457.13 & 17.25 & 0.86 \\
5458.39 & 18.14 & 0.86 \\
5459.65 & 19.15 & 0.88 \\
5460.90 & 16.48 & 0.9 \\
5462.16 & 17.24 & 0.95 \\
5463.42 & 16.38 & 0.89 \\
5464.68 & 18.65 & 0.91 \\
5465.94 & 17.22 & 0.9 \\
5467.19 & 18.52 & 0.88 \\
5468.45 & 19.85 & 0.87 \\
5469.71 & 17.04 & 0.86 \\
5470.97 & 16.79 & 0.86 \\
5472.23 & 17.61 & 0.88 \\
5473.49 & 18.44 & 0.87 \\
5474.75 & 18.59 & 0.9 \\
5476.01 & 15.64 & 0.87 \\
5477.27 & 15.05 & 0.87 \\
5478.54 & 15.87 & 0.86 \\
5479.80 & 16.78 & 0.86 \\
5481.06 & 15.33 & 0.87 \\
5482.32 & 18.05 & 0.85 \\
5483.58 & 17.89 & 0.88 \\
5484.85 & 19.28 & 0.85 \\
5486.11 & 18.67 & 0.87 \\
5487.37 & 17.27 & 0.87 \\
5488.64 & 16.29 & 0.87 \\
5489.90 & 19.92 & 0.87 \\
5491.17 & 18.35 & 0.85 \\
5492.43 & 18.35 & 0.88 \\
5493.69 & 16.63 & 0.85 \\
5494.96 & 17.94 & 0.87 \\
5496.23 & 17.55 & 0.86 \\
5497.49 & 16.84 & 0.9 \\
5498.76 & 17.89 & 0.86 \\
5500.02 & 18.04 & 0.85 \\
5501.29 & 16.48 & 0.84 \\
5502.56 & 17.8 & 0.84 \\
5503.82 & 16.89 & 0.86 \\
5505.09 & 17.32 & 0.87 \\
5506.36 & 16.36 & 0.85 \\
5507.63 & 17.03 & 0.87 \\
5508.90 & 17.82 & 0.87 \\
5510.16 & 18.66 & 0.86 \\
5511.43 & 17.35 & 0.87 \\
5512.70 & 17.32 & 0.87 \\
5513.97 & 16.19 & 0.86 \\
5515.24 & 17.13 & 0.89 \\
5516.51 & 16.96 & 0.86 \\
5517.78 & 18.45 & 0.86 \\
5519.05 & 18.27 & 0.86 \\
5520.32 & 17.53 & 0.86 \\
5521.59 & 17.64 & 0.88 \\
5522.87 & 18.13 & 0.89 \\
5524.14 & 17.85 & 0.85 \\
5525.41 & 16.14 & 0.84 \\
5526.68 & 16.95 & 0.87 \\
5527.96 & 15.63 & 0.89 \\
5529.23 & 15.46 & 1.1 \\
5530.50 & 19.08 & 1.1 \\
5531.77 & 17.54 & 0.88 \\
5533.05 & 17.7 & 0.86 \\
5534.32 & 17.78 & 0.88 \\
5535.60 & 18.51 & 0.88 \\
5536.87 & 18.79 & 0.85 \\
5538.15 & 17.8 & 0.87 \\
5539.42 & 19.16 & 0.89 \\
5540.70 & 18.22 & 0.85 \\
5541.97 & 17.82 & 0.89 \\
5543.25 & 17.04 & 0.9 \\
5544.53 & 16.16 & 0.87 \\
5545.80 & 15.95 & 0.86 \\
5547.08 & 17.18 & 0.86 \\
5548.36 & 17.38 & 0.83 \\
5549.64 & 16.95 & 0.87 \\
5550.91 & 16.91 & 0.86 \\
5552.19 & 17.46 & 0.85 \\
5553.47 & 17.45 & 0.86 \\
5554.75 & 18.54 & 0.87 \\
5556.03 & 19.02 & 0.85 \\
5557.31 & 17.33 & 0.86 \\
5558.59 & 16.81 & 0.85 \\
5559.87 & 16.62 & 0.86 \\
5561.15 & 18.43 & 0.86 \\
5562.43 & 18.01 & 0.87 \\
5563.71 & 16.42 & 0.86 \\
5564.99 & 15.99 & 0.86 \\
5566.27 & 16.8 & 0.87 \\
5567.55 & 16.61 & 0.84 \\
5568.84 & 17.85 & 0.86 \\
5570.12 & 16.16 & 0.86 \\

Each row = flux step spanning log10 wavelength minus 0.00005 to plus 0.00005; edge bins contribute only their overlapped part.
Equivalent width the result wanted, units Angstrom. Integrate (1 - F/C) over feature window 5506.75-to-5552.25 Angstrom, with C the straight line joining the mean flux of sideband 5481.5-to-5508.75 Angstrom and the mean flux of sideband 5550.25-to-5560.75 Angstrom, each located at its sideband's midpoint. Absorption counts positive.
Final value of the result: 0.4 Angstrom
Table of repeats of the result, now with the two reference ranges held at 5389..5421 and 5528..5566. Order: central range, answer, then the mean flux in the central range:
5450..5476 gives -0.4 Angstrom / 17.6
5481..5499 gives -0.4 Angstrom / 17.8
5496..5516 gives 0.2 Angstrom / 17.3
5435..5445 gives -0.5 Angstrom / 18.1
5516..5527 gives -0.1 Angstrom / 17.6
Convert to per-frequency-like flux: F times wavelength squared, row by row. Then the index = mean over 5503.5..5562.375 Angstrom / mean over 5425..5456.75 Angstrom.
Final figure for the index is 1.03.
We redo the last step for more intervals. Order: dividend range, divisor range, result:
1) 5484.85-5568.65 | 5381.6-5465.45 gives 1.04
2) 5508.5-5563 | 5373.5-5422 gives 1.05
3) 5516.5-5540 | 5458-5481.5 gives 1.04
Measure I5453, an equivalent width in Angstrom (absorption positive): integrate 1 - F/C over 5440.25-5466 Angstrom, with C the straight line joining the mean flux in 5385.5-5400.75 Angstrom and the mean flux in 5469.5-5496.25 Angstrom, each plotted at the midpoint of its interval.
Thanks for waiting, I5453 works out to 0.1 Angstrom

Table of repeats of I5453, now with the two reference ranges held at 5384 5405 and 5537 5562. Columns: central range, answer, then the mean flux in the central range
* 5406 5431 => 0.76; 17.1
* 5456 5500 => 0.12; 17.5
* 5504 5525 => 0.10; 17.5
